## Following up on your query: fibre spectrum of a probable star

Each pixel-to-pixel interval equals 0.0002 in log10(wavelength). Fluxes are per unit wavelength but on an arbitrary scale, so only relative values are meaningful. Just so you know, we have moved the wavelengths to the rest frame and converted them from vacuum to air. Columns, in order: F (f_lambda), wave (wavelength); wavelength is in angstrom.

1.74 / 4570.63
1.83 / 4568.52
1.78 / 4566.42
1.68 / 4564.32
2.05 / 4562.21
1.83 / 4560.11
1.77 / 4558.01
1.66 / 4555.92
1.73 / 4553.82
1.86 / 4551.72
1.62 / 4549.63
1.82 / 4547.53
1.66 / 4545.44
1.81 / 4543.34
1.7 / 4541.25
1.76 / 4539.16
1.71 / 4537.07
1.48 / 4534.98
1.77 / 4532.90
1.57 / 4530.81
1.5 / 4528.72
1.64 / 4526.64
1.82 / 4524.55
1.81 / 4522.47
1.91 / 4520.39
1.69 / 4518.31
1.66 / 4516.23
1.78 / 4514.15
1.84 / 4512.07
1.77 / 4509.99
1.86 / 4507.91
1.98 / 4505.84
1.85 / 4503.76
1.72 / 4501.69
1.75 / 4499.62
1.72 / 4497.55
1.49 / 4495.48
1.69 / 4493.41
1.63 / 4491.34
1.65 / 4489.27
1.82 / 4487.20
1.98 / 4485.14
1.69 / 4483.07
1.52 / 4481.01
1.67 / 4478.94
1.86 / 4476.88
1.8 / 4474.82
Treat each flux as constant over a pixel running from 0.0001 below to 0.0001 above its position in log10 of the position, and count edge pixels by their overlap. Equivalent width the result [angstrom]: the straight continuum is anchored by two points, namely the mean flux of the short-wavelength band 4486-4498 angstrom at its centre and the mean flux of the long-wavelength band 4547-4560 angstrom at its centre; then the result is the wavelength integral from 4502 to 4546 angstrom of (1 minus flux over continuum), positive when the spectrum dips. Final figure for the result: -0.9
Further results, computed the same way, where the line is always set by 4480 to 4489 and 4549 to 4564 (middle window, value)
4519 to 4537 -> 0.83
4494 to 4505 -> 0.27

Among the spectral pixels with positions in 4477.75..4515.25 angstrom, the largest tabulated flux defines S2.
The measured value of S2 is 1.98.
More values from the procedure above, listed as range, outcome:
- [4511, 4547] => 1.91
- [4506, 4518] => 1.86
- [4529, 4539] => 1.77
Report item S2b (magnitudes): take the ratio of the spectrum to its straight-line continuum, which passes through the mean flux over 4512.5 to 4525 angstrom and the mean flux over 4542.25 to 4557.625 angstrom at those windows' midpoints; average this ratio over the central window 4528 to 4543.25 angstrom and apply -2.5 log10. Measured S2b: 0.065 mag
